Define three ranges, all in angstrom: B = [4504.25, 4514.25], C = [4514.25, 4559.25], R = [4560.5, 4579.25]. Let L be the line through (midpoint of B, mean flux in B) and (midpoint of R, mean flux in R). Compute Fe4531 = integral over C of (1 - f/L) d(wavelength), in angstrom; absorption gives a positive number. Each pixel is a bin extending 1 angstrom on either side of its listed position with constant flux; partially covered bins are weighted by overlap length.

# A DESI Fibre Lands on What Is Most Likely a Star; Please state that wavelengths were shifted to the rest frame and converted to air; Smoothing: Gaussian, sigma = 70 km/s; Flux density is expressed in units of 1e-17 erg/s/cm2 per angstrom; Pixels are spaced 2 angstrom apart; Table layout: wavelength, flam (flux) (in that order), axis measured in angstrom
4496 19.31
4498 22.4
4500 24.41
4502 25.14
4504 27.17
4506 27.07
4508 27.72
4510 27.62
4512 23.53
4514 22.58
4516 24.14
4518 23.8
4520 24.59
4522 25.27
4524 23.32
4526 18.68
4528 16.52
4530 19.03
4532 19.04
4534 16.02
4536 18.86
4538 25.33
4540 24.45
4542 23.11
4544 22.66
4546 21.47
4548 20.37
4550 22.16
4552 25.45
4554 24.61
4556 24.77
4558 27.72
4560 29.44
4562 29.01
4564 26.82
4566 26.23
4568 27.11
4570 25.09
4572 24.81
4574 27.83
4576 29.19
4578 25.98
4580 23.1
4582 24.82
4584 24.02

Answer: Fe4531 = 6.9 angstrom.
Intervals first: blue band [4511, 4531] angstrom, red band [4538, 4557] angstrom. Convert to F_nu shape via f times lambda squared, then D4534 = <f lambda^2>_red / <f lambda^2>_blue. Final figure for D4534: 1.07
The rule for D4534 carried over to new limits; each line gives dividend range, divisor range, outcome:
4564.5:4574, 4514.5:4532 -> 1.22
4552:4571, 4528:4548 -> 1.29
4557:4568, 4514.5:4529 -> 1.27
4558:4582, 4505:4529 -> 1.15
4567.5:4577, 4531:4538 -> 1.43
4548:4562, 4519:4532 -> 1.23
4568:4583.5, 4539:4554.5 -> 1.14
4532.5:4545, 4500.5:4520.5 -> 0.86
